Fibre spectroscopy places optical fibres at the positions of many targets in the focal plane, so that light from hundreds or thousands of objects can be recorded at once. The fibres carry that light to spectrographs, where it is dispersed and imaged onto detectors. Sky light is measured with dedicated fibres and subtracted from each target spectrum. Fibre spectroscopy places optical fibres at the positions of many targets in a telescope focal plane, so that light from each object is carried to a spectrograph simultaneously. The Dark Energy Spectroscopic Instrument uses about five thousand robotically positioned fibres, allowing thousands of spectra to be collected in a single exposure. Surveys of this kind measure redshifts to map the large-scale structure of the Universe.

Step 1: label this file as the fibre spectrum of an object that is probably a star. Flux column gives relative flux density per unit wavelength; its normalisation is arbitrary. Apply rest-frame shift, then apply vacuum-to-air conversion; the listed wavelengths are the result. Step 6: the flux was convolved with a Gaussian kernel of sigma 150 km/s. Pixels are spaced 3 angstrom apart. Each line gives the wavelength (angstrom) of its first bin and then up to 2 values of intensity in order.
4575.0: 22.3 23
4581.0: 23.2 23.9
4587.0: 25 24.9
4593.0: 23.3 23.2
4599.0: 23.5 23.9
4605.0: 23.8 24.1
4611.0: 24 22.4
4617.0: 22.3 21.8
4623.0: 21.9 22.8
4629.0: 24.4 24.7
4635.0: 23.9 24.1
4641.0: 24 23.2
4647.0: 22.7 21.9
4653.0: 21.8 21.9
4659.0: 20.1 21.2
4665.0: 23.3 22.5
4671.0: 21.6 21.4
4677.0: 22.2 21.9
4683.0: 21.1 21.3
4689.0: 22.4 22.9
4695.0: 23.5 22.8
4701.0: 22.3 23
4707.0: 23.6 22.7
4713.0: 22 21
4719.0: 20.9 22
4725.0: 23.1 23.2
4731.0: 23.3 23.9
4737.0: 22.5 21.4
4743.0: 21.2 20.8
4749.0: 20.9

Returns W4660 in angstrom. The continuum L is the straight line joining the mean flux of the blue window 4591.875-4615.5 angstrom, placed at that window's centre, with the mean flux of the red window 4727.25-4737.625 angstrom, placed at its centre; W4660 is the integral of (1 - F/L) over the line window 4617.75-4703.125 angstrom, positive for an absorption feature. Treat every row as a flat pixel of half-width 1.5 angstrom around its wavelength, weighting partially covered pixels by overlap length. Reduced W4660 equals 3.4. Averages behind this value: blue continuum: 23.5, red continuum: 23.3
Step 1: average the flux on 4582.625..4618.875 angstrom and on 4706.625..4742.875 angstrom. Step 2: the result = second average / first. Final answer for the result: 0.95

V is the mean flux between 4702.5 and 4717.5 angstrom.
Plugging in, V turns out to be 22.5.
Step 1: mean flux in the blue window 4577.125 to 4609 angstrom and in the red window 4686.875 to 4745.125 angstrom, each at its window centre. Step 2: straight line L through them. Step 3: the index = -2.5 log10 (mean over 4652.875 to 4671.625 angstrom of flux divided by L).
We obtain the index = 0.06 mag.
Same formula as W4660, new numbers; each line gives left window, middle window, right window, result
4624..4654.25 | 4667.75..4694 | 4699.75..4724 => 0.9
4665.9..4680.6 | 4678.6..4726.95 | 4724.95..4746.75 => -0.2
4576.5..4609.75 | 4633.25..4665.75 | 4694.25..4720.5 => 0.8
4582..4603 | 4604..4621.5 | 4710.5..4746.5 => 0.5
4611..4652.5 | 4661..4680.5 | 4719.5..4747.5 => 0.6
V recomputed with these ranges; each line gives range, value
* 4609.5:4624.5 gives 22.5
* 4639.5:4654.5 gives 22.7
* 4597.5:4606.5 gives 23.7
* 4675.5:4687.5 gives 21.6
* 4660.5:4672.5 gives 22.2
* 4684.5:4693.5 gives 22.2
